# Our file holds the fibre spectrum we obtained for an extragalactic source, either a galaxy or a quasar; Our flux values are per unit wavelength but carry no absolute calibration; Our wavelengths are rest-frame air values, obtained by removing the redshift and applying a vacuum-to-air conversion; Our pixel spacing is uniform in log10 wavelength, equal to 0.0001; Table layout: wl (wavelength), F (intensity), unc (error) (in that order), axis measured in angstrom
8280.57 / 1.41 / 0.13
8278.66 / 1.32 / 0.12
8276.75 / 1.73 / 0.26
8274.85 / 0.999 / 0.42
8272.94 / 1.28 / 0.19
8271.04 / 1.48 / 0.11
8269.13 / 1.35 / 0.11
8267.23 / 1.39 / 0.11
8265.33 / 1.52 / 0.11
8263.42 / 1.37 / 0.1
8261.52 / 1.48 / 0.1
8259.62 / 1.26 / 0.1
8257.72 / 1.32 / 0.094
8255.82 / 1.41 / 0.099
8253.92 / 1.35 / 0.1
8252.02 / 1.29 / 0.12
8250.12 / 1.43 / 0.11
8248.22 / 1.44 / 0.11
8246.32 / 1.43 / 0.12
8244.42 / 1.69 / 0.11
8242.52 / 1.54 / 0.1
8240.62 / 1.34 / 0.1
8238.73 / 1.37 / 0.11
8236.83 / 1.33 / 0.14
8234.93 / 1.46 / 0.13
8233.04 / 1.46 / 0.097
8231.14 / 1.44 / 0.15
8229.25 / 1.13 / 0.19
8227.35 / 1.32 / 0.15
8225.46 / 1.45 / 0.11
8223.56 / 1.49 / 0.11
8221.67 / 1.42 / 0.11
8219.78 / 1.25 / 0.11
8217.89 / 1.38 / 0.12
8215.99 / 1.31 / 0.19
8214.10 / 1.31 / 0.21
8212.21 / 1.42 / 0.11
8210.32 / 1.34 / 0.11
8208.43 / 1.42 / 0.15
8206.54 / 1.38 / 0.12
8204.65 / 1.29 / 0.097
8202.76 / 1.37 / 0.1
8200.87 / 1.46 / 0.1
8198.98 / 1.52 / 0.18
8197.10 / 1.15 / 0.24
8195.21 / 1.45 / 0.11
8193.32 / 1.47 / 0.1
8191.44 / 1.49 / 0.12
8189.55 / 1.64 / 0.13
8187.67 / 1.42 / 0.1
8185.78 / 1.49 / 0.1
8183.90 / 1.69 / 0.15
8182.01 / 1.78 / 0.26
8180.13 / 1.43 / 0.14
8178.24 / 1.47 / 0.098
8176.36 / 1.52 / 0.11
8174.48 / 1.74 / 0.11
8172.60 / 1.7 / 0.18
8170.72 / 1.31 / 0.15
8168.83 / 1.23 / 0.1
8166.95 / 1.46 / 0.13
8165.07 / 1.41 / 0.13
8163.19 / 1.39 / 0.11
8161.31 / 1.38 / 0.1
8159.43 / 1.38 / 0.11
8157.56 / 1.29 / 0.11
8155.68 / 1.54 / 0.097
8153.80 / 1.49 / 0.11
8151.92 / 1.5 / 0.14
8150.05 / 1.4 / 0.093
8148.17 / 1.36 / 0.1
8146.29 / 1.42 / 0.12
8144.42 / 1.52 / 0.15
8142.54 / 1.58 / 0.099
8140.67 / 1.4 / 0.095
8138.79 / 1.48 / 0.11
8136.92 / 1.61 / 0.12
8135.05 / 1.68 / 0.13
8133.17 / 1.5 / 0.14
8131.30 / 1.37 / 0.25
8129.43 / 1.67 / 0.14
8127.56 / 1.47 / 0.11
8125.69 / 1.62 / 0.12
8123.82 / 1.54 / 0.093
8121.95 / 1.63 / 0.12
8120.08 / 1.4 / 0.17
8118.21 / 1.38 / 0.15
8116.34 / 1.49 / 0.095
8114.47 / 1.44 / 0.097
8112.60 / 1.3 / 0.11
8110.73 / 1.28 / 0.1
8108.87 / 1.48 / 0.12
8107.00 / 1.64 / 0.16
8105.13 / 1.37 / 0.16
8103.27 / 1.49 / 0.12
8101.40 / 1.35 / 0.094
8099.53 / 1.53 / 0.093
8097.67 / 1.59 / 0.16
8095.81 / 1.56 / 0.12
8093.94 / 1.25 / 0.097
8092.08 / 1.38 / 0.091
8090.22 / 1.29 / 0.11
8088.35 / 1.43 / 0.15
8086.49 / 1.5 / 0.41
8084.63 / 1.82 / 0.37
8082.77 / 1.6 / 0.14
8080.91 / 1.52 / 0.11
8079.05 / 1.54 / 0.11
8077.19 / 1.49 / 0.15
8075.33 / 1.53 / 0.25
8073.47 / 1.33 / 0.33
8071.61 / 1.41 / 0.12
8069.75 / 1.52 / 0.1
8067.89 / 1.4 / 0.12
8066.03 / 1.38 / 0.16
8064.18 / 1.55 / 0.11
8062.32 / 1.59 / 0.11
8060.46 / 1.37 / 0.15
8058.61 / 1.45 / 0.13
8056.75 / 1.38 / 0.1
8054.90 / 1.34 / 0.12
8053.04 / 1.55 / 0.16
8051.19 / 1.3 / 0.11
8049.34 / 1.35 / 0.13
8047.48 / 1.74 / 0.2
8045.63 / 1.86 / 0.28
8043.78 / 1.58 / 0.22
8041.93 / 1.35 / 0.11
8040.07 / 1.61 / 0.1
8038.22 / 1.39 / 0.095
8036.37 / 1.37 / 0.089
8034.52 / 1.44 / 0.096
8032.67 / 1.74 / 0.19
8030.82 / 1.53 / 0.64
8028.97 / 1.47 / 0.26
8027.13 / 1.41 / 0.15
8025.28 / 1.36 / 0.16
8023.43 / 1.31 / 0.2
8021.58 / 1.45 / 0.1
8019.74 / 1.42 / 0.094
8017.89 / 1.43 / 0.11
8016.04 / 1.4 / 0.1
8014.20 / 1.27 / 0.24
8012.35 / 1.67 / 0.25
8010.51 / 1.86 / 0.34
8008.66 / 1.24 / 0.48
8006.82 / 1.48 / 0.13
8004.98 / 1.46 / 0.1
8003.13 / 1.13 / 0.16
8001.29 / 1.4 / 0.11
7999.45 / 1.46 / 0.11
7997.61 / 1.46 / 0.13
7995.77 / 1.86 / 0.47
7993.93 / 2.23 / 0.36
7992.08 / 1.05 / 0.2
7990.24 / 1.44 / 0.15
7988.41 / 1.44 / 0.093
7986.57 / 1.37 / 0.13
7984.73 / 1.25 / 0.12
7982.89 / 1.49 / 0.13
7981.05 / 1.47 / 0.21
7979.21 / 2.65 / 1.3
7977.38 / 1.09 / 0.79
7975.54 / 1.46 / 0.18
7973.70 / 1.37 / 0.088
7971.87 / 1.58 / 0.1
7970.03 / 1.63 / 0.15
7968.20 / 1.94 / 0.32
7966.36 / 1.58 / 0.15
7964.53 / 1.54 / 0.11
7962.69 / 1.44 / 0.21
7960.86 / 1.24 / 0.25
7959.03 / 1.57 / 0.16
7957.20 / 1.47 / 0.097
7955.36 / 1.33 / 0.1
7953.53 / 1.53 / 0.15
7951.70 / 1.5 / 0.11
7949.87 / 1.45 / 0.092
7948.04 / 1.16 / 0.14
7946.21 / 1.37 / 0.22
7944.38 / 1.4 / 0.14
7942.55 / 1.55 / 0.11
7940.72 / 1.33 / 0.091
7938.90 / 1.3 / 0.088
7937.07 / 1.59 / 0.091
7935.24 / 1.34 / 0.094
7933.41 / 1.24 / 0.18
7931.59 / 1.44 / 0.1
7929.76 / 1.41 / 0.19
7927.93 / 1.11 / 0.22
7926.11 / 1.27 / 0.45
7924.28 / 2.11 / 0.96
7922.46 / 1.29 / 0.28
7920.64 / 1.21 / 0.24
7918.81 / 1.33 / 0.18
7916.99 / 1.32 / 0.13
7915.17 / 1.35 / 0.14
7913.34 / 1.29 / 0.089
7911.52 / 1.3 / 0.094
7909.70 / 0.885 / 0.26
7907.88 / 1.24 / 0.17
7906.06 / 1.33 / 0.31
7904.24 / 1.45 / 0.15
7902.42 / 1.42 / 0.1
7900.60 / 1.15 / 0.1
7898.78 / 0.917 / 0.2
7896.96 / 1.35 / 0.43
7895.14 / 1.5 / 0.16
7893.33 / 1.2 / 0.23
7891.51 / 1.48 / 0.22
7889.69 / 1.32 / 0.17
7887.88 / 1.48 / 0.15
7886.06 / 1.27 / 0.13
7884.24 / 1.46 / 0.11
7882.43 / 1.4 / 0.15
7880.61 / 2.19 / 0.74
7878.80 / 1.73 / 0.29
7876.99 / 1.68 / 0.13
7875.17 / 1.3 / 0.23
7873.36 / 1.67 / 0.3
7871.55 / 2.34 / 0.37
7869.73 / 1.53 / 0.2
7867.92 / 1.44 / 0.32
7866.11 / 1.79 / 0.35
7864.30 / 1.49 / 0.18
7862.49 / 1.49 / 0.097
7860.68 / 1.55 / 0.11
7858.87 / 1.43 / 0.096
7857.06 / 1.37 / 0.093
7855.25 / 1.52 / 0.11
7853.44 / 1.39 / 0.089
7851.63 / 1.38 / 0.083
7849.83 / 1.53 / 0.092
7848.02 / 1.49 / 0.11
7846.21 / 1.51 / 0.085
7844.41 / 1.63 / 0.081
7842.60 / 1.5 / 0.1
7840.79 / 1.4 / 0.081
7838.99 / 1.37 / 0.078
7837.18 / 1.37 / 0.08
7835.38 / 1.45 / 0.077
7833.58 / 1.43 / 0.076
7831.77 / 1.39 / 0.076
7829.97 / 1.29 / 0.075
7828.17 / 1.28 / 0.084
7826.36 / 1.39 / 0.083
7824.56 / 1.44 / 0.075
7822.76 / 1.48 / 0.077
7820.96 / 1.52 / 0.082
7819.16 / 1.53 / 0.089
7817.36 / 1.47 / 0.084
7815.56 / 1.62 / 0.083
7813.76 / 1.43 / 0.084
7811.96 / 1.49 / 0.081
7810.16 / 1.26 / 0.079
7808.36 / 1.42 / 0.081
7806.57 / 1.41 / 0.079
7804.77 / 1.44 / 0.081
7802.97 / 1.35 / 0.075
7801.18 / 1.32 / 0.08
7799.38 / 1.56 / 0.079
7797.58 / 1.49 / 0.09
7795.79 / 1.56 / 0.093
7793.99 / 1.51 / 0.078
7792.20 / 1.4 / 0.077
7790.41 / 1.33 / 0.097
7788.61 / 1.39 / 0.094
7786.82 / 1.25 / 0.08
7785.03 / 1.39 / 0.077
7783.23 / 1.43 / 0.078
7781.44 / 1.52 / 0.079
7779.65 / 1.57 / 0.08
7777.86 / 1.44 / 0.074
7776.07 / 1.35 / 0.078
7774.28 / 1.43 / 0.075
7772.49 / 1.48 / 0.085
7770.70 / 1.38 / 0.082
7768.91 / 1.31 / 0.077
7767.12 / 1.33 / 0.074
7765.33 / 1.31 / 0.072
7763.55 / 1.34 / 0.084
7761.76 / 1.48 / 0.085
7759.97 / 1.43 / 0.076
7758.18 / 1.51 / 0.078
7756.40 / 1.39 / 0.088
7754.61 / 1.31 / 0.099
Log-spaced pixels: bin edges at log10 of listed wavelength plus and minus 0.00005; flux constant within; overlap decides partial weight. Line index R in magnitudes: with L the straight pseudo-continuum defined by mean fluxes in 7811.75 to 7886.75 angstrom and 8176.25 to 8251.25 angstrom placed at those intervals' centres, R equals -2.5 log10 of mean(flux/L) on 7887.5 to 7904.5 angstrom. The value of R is 0.14 mag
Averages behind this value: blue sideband 1.51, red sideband 1.43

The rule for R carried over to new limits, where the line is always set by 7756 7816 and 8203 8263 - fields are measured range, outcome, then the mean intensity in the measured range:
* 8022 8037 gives -0.04 mag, 1.46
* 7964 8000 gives -0.12 mag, 1.57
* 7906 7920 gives 0.13 mag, 1.25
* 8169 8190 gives -0.12 mag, 1.55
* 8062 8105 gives -0.06 mag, 1.48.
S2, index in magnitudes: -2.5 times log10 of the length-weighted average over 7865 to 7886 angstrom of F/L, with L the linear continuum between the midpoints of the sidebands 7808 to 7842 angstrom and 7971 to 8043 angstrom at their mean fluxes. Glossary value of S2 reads -0.16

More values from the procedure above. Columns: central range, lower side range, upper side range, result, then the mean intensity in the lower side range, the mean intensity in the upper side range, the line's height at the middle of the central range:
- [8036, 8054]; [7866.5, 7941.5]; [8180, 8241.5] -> -0.07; 1.42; 1.41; 1.42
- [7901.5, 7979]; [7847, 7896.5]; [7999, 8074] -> 0.07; 1.53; 1.46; 1.5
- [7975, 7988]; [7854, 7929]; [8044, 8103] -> -0.06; 1.44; 1.48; 1.46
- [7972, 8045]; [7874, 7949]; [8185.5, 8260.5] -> -0.08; 1.38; 1.4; 1.38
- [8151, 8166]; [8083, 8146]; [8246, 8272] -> 0.03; 1.49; 1.39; 1.46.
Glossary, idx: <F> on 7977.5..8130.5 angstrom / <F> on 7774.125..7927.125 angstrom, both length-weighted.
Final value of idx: 1.0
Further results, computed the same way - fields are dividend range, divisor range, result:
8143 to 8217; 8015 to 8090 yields 0.98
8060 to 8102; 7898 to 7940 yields 1.12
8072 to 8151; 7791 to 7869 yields 1.02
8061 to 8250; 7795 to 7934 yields 1.01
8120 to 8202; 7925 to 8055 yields 1.01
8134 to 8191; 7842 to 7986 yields 1.02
